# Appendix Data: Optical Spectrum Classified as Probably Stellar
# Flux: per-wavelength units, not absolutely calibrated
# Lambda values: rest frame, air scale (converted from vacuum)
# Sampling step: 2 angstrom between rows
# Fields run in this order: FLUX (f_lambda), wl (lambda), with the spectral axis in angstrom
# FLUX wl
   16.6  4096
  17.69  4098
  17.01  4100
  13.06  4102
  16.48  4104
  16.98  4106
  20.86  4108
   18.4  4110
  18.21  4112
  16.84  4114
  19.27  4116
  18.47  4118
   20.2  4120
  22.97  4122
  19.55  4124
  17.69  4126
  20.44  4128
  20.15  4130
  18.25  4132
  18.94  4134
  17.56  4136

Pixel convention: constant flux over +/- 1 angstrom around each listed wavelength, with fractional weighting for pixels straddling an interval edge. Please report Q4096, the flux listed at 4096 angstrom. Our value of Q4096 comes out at 16.6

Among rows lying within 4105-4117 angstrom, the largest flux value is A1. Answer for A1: 20.86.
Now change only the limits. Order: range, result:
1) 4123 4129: 20.44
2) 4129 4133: 20.15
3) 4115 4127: 22.97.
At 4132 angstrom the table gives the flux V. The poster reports 18.25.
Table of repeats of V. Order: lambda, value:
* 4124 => 19.55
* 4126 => 17.69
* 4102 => 13.06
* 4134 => 18.94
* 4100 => 17.01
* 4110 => 18.4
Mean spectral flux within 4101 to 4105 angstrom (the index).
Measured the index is 14.8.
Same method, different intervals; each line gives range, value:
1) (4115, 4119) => 18.9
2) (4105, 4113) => 18.6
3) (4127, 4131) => 20.3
